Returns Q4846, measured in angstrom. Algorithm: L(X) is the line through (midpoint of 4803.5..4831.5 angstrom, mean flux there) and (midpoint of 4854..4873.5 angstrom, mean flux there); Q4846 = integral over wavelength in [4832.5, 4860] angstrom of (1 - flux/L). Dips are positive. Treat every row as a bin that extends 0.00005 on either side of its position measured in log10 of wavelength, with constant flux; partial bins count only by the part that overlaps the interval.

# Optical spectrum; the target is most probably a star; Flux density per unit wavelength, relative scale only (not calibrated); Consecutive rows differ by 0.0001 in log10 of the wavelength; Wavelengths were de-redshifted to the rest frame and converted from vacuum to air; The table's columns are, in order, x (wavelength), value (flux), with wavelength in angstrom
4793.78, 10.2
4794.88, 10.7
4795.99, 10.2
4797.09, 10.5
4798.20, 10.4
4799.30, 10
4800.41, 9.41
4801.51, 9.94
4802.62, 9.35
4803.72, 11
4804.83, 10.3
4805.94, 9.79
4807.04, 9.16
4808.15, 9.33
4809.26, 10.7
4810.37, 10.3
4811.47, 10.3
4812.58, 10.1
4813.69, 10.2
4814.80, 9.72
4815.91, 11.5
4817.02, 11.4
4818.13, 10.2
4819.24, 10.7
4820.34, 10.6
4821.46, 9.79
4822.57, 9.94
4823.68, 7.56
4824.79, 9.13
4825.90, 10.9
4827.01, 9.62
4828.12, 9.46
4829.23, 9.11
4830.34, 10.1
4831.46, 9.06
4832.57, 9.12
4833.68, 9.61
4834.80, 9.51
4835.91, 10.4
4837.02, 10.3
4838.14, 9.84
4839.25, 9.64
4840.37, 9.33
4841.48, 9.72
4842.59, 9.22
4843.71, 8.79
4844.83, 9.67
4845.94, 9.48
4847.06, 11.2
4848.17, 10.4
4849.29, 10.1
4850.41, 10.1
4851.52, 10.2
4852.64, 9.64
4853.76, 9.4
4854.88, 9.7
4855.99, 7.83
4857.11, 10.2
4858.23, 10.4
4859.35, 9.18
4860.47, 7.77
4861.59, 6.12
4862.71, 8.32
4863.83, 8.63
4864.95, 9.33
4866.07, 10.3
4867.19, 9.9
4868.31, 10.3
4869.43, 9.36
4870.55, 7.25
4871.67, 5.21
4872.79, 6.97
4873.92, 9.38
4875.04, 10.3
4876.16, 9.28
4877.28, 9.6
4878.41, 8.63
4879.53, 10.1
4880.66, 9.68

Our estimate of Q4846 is -1.7 angstrom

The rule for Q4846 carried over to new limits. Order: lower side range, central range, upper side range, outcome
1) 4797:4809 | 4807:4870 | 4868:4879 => -3.0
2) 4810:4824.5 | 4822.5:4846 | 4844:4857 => 1.1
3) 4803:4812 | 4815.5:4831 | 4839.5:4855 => 0.0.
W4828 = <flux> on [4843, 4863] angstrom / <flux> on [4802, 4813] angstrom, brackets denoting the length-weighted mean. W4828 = 0.93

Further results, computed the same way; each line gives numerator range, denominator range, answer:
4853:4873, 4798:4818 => 0.86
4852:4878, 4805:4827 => 0.88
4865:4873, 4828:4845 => 0.90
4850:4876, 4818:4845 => 0.93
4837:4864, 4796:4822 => 0.92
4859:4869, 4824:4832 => 0.93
